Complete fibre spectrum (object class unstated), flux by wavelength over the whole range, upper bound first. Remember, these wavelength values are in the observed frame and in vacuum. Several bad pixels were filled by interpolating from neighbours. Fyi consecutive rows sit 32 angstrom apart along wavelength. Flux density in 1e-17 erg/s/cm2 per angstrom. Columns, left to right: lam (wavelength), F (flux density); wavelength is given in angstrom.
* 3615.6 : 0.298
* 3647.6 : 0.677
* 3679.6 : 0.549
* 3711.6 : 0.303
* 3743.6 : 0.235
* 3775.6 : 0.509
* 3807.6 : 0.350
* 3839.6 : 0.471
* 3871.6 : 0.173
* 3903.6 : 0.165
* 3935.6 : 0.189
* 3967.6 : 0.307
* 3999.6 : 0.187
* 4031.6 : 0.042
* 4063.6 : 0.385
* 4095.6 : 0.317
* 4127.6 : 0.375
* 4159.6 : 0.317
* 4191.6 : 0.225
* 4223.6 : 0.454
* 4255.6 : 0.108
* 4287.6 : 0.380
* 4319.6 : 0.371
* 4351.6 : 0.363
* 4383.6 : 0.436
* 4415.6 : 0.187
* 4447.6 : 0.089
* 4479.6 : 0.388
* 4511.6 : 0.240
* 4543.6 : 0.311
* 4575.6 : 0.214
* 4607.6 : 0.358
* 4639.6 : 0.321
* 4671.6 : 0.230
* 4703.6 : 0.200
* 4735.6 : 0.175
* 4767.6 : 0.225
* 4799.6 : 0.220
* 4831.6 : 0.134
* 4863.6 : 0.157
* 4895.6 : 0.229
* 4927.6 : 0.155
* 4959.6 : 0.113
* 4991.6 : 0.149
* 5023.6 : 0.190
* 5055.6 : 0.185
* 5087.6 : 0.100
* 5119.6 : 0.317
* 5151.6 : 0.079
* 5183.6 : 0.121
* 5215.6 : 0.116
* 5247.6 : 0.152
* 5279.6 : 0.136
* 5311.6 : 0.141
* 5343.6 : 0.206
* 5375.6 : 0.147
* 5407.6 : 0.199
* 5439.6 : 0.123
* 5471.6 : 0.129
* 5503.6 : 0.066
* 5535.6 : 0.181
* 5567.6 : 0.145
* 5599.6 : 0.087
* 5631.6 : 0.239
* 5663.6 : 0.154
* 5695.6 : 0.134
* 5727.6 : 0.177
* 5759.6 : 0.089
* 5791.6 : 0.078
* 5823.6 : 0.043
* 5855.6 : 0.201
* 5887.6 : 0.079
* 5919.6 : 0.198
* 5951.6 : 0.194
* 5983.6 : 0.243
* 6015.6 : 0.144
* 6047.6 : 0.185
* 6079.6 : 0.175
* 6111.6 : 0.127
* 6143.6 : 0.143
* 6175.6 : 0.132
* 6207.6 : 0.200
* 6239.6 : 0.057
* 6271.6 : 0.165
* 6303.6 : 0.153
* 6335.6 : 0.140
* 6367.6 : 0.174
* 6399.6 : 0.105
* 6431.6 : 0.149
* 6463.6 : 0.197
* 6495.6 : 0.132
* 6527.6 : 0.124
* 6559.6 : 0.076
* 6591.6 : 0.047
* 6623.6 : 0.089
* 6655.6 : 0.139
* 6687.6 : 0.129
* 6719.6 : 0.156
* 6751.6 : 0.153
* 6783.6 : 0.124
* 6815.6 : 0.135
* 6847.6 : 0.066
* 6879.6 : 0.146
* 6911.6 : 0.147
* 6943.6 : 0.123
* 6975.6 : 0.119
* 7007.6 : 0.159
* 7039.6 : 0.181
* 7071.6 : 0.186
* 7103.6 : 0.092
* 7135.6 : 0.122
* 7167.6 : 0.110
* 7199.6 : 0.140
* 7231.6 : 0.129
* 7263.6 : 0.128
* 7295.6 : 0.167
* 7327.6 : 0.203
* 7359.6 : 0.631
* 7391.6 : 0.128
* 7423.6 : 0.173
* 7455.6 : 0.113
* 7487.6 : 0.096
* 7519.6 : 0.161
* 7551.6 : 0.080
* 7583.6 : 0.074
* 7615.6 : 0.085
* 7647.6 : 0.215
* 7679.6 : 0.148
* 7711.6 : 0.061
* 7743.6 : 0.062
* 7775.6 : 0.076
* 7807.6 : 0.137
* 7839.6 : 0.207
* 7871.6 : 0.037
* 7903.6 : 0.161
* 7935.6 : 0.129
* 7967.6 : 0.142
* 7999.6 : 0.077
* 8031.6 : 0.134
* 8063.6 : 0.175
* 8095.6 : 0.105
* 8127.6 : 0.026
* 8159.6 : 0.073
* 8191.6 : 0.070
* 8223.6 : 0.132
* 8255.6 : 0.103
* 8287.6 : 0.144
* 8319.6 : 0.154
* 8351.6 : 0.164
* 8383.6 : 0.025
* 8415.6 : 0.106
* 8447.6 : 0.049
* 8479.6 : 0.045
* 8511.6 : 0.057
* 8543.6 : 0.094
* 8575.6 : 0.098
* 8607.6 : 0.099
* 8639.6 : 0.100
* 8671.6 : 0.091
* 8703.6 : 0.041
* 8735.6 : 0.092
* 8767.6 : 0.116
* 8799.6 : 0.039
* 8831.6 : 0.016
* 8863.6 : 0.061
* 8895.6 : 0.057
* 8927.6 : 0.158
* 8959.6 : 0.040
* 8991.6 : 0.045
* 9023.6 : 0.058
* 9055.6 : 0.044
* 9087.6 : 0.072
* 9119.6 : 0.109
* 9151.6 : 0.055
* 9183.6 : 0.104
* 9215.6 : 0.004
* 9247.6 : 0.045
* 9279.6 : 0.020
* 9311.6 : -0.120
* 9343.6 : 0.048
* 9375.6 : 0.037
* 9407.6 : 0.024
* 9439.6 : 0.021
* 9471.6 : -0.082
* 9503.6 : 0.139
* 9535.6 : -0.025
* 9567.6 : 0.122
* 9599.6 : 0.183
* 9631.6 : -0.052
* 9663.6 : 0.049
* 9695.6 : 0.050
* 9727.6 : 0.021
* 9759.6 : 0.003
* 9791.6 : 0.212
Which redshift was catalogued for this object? 0.97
